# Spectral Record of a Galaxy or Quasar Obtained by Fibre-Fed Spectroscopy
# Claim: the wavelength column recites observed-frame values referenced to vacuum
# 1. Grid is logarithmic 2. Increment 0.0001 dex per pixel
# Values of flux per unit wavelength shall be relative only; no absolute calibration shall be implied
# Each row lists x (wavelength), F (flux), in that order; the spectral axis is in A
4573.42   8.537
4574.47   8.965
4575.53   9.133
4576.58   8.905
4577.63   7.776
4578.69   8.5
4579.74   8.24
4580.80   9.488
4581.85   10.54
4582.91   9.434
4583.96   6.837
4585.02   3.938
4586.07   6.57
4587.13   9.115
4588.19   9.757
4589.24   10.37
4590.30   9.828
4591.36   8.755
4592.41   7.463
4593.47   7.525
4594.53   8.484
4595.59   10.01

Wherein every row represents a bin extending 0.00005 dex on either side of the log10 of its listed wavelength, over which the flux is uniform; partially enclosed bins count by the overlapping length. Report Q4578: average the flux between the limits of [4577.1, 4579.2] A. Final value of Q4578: 8.13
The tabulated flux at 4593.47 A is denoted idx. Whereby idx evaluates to 7.525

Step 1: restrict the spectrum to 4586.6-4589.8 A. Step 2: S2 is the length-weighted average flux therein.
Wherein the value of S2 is 9.74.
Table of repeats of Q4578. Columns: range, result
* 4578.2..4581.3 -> 8.74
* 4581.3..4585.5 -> 7.74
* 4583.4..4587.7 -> 6.67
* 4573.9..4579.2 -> 8.65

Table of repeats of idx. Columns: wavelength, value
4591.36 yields 8.755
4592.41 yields 7.463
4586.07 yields 6.57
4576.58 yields 8.905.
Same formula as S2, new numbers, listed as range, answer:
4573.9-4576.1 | 9.04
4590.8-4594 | 7.93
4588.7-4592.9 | 9.14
